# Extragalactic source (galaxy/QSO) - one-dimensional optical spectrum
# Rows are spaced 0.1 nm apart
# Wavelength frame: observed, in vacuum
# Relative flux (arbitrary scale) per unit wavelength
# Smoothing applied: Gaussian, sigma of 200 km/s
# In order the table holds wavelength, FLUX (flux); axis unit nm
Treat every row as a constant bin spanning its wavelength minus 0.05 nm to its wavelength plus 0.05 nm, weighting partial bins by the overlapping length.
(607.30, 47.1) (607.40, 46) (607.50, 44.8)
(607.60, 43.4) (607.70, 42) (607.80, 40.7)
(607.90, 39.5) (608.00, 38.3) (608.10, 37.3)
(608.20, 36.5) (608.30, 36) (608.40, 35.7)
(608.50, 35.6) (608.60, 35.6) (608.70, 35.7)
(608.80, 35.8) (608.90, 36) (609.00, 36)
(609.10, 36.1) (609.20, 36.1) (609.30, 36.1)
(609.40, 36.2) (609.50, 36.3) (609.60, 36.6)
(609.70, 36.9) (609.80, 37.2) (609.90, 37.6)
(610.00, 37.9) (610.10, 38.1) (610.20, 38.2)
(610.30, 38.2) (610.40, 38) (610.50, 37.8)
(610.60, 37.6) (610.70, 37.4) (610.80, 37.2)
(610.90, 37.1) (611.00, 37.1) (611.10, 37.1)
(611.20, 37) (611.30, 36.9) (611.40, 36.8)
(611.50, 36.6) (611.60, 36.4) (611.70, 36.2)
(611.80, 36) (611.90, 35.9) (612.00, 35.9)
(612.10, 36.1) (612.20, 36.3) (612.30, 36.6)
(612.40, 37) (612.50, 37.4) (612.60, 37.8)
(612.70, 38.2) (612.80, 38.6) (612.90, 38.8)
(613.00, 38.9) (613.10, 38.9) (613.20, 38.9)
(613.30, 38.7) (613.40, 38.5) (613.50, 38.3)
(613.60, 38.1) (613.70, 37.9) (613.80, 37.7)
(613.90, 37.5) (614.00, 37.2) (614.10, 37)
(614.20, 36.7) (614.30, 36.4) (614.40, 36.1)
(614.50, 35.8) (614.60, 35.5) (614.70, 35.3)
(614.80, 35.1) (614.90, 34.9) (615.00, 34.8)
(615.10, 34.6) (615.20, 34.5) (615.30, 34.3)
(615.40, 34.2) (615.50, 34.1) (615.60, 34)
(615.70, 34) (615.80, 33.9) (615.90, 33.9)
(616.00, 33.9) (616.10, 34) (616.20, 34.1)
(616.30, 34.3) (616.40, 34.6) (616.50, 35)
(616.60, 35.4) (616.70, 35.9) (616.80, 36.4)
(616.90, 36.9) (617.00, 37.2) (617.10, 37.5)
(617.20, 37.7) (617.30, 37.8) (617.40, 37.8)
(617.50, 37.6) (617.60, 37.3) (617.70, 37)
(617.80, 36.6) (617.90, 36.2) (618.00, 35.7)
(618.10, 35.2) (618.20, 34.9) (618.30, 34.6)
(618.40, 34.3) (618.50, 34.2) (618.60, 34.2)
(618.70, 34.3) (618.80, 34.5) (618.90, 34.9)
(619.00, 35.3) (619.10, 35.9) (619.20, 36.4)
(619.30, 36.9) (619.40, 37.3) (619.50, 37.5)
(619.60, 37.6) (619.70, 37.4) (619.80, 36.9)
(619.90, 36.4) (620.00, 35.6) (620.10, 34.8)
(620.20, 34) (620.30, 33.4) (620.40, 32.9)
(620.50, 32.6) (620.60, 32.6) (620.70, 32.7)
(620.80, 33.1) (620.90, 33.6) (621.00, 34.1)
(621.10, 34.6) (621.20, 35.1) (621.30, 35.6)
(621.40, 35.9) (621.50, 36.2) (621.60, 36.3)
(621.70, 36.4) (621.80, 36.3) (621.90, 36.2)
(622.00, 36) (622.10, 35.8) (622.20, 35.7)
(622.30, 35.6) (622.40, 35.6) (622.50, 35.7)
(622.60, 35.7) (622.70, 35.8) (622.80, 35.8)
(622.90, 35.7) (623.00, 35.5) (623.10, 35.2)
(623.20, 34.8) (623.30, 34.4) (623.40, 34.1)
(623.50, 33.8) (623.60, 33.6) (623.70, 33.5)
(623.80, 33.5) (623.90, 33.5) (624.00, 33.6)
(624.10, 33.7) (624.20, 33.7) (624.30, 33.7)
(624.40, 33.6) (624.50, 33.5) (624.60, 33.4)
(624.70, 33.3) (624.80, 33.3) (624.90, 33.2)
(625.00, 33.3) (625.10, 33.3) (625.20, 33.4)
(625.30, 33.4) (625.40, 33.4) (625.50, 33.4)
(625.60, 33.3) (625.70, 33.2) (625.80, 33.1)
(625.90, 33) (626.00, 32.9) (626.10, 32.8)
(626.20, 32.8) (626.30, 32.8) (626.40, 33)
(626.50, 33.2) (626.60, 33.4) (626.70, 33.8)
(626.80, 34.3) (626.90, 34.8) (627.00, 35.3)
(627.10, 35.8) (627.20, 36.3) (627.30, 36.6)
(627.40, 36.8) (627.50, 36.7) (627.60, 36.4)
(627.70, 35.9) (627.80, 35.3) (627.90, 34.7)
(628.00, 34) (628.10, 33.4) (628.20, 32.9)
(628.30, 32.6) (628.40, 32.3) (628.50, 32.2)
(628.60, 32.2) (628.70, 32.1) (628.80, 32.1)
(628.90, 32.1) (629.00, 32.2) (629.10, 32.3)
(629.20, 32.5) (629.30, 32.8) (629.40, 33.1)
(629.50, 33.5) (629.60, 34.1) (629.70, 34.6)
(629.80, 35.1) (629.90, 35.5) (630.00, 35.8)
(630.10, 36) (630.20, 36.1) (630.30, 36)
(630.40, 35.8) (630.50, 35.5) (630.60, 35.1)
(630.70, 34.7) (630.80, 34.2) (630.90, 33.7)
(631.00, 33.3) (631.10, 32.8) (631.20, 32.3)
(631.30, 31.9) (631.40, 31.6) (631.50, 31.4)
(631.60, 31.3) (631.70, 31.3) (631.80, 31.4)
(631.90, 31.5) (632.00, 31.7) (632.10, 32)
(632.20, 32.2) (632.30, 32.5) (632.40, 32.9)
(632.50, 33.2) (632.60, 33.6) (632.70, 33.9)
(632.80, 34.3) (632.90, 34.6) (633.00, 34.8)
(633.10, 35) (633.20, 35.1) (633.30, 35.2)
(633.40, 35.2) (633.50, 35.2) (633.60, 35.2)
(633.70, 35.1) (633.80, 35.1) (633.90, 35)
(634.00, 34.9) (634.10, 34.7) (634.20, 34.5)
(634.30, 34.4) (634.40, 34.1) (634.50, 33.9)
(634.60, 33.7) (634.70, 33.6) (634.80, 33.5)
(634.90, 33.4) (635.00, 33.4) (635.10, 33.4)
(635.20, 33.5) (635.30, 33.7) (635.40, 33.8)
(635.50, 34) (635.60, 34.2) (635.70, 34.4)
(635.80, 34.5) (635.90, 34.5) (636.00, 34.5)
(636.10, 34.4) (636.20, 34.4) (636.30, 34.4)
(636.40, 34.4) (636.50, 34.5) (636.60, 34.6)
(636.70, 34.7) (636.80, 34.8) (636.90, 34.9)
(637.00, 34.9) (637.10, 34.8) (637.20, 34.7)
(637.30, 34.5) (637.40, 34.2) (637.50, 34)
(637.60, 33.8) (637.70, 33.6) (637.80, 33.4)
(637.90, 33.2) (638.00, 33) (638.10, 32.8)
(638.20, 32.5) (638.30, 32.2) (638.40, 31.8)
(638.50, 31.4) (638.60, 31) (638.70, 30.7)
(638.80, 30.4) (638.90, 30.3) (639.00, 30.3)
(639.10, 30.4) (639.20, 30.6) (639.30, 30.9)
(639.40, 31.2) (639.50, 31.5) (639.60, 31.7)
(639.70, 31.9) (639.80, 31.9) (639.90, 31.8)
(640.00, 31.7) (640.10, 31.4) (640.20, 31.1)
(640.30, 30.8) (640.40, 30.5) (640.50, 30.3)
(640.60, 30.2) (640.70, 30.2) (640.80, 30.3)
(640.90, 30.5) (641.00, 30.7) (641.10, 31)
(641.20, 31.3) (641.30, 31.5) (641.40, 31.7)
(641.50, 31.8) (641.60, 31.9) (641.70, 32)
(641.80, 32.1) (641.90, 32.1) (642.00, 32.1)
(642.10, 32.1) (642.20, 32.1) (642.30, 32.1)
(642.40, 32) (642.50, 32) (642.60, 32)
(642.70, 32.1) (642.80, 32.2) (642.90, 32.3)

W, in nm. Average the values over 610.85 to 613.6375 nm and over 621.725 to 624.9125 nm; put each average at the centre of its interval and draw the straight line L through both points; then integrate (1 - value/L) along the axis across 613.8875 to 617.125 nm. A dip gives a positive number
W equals 0.11 nm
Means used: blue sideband 37.4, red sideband 34.6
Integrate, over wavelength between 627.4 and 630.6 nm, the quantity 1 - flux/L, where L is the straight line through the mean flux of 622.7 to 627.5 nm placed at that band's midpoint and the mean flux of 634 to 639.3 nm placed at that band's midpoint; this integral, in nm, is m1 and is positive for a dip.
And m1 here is -0.03 nm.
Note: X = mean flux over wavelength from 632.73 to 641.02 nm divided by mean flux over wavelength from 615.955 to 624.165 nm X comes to 0.94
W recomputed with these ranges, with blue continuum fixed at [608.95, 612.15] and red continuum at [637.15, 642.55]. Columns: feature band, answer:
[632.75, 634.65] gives -0.11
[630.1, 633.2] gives -0.02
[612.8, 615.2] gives -0.05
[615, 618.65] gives 0.04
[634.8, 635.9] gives -0.04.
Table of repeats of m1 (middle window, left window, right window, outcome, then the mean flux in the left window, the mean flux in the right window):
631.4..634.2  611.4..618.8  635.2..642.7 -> -0.02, 36.2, 32.5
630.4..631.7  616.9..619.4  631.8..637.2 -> 0.05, 36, 34.1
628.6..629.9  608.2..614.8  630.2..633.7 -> 0.04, 37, 33.6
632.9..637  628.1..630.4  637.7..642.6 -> -0.24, 33.6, 31.5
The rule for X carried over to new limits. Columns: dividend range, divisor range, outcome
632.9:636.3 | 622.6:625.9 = 1.01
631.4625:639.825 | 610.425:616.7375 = 0.92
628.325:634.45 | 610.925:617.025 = 0.93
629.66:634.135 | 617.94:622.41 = 0.96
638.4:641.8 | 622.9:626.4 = 0.93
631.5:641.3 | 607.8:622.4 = 0.91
